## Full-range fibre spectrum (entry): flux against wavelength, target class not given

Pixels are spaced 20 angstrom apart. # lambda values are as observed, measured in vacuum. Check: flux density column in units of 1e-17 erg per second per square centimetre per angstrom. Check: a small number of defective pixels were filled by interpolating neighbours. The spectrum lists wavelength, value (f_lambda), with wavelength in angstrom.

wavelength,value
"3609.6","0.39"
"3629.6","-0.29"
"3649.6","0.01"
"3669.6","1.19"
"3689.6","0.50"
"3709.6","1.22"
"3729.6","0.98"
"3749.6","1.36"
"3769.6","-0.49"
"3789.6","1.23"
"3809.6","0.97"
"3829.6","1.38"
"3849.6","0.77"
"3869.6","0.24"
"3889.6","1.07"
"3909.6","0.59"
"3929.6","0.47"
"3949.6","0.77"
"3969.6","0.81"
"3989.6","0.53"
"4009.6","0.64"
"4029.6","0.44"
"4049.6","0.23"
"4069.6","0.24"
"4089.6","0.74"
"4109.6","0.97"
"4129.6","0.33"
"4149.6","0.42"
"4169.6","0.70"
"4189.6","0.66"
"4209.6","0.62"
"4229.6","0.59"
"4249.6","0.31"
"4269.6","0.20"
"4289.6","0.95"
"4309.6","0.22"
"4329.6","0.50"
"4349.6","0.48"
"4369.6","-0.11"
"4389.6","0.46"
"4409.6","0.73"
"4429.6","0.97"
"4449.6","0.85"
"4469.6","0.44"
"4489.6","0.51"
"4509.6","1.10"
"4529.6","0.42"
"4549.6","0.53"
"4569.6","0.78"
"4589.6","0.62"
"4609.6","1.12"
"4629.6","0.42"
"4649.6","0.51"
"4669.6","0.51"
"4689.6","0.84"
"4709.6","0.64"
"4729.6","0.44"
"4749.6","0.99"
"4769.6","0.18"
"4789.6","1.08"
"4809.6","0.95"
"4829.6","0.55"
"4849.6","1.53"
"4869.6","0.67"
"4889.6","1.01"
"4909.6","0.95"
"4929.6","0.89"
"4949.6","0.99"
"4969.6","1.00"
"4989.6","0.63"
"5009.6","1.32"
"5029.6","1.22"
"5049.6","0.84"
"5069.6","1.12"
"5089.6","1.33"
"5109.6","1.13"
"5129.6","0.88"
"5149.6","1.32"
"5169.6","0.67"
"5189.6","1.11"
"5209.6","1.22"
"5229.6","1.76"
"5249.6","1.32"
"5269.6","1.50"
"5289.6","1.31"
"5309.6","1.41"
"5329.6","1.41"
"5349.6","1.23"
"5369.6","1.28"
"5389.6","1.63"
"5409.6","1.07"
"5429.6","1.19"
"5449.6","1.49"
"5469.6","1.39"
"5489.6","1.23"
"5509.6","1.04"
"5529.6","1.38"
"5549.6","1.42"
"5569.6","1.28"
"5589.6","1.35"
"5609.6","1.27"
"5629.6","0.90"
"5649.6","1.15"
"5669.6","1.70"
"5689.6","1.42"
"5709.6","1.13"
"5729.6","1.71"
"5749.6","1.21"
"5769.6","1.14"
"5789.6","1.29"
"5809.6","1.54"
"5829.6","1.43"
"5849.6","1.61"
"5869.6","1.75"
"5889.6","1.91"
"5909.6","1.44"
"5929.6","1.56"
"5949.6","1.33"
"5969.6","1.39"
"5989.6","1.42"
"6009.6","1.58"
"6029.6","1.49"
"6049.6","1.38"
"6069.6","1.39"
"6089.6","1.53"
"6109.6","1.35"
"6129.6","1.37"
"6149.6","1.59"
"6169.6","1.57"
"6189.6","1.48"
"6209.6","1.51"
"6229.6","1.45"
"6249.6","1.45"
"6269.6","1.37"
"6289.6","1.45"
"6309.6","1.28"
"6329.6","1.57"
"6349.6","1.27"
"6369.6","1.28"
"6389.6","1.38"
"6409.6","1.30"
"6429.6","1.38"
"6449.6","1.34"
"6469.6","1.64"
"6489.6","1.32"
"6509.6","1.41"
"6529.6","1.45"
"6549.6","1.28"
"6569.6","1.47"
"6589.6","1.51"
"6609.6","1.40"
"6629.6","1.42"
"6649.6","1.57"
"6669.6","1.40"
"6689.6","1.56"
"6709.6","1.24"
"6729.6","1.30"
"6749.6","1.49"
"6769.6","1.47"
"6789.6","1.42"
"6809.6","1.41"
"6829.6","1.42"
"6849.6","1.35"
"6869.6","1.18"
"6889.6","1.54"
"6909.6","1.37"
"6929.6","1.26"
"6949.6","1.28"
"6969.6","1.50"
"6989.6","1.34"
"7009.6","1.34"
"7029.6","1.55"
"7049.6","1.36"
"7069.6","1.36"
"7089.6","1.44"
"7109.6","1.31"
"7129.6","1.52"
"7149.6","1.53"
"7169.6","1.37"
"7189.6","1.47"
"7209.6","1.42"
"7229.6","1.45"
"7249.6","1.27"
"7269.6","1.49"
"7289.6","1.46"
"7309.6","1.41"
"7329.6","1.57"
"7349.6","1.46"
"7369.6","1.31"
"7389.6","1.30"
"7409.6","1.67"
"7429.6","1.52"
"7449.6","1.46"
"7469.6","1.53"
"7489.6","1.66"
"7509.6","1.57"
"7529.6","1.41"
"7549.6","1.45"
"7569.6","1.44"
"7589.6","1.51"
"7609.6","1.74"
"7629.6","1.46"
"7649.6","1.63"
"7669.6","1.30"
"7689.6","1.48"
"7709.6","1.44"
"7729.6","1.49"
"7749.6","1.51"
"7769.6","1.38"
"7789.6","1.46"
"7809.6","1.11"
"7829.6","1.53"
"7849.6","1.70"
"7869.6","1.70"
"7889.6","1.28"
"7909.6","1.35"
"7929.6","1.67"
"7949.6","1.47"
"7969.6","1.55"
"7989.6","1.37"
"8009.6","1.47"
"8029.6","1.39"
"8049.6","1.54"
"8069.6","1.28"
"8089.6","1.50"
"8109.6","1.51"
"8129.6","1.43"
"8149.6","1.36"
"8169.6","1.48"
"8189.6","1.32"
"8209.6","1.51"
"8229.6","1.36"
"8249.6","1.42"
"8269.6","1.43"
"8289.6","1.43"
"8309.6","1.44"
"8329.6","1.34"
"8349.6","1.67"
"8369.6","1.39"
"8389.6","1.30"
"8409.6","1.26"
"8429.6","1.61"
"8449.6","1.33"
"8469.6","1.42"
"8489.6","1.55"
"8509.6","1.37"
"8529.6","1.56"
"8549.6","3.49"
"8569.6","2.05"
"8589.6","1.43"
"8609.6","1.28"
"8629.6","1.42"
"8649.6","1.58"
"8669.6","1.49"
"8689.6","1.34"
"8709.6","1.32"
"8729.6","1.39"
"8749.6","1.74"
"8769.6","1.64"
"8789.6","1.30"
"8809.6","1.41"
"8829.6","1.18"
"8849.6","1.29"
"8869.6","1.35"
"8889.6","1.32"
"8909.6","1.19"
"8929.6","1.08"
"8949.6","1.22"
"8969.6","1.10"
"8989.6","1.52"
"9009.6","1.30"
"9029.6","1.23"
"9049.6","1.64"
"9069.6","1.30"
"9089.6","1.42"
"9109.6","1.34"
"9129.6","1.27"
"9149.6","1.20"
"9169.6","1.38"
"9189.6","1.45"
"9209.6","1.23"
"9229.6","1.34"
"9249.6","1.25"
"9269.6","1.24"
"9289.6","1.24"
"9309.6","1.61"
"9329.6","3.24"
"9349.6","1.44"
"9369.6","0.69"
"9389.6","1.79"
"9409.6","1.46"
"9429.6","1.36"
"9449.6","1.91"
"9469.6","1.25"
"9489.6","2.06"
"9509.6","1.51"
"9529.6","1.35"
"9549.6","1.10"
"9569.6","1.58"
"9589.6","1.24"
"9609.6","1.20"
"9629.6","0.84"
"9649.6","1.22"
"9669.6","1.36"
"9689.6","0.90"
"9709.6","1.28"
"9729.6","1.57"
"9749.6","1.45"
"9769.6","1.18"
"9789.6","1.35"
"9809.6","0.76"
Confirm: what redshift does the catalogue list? 0.30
